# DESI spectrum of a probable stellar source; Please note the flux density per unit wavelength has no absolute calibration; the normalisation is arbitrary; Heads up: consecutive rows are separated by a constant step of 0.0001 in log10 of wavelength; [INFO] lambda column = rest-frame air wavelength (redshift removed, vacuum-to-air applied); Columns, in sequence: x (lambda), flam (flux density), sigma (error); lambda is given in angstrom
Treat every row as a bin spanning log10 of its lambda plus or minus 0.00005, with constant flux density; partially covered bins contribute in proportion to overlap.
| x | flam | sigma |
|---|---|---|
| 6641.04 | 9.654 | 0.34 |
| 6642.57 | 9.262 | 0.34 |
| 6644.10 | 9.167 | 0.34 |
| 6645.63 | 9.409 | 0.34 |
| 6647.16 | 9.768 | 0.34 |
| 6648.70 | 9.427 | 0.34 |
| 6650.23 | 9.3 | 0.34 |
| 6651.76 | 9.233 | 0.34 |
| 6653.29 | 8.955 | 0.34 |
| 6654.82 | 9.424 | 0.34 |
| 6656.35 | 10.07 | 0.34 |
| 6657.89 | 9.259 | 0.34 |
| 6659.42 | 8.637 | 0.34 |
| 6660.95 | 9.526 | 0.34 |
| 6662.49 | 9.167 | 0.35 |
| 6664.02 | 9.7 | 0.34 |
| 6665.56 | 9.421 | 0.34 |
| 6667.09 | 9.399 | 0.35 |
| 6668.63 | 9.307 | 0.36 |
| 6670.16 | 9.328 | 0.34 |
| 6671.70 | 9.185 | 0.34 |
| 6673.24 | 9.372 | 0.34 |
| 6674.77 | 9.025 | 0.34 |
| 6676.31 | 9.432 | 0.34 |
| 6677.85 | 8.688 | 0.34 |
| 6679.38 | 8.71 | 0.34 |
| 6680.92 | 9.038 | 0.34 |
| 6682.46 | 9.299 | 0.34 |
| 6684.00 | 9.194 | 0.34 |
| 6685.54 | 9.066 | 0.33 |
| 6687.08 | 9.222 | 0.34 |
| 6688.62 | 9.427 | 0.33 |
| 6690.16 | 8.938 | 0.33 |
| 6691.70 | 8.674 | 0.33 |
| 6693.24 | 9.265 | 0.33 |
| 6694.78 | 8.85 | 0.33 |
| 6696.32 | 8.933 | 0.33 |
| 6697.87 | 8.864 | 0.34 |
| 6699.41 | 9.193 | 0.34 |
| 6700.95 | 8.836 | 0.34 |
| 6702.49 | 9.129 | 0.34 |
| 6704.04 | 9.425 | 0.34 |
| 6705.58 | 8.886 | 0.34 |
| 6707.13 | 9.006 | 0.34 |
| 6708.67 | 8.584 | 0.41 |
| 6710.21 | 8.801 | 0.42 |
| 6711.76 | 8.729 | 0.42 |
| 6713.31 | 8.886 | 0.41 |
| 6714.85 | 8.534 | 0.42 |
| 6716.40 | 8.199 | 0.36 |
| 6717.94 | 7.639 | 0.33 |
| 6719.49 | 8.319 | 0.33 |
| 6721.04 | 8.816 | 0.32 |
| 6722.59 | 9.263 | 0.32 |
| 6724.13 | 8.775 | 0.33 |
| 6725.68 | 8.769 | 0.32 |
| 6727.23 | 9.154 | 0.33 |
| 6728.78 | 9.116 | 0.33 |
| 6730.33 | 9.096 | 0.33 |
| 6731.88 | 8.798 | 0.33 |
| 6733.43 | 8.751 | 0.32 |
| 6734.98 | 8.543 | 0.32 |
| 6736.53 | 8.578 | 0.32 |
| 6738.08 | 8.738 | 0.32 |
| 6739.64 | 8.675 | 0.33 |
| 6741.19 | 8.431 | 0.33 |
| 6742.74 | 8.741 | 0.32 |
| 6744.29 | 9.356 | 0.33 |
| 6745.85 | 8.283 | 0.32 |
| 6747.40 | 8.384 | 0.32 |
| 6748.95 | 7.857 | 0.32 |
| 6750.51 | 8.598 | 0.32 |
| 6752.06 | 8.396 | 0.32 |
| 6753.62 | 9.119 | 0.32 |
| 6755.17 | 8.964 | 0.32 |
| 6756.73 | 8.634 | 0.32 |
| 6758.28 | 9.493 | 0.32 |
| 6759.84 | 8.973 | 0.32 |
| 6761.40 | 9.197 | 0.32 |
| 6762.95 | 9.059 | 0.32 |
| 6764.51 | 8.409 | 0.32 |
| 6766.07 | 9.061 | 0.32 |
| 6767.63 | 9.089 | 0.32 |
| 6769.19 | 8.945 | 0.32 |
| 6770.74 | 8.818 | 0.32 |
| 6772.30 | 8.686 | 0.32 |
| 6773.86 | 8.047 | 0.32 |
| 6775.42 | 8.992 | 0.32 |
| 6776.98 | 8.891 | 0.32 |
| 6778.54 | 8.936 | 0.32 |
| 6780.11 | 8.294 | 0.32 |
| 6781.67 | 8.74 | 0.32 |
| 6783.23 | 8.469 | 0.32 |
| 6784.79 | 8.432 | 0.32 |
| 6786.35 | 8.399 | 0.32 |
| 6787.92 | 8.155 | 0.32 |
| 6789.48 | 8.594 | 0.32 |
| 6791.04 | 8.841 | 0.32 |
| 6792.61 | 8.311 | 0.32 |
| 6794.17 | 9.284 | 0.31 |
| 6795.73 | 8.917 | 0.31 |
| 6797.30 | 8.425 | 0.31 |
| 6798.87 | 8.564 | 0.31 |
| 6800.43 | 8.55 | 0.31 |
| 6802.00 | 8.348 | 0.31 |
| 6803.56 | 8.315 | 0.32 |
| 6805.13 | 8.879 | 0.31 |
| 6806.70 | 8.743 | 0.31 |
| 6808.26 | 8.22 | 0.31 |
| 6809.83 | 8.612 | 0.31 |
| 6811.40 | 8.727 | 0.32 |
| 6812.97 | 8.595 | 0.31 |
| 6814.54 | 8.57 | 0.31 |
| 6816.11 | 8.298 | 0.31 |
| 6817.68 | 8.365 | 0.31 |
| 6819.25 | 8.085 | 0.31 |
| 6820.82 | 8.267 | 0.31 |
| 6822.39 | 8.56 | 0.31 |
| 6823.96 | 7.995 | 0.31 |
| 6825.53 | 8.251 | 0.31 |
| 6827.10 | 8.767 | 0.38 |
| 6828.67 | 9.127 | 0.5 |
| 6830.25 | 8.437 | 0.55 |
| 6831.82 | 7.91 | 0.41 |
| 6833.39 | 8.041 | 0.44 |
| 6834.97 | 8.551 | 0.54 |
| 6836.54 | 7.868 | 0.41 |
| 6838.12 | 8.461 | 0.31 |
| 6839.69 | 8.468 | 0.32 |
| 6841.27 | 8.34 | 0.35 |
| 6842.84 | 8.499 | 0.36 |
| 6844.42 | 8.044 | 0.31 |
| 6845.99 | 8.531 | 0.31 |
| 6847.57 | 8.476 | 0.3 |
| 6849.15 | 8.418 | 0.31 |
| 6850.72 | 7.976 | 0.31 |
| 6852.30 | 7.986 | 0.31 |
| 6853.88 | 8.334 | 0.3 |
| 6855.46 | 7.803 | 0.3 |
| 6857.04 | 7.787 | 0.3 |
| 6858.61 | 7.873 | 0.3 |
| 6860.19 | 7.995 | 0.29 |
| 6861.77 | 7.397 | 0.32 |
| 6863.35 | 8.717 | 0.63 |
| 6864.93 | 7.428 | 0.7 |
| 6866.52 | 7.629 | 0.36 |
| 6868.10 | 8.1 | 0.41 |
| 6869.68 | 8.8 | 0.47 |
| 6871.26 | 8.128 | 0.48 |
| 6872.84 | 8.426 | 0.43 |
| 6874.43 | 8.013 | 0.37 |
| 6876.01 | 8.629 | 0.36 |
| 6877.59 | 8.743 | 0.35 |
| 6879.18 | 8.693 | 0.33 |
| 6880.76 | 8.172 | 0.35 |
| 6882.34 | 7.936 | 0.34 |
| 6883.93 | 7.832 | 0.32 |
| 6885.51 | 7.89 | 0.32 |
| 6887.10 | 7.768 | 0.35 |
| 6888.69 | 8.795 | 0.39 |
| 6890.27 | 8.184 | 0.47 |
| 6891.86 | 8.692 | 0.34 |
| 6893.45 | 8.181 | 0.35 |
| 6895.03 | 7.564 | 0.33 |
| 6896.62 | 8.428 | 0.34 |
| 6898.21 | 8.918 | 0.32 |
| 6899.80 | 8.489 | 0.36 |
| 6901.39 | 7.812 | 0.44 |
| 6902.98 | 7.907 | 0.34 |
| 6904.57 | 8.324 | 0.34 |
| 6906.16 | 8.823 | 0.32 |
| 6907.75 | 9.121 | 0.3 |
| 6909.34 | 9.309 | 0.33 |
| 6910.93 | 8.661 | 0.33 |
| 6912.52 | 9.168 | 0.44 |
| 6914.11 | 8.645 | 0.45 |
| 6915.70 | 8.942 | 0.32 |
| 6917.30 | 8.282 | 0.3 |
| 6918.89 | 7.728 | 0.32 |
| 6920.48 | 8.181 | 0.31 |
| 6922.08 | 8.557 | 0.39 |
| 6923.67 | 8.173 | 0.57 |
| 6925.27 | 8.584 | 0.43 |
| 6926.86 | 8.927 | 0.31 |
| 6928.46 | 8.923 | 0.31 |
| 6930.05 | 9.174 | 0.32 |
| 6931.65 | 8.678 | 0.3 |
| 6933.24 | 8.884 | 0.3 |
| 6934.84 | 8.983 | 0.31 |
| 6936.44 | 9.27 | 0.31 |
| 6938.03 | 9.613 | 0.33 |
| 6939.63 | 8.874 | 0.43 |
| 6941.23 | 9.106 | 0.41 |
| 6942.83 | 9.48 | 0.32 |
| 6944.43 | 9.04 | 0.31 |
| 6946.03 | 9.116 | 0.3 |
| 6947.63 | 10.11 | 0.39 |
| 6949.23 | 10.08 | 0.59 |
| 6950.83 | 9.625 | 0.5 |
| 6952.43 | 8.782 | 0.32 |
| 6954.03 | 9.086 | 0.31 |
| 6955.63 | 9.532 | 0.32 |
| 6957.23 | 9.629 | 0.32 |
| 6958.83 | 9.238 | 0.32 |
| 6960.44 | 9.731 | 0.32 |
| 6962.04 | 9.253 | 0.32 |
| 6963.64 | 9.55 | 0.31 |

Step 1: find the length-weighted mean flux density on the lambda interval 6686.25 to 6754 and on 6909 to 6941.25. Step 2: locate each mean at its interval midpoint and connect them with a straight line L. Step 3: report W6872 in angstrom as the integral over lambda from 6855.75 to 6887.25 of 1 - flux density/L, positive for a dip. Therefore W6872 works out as 2.4 angstrom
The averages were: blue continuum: 8.78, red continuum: 8.78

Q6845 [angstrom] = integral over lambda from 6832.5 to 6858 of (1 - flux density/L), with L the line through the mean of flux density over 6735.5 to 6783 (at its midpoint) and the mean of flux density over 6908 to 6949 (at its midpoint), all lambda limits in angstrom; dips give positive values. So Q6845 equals 1.8 angstrom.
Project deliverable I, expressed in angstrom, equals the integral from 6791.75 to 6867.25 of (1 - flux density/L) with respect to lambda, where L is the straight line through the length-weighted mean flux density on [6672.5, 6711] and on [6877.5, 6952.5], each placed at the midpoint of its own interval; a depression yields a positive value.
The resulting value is 4.2 angstrom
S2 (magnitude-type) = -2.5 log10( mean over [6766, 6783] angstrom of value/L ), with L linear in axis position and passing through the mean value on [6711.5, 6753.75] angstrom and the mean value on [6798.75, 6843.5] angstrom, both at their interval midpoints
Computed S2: -0.026 mag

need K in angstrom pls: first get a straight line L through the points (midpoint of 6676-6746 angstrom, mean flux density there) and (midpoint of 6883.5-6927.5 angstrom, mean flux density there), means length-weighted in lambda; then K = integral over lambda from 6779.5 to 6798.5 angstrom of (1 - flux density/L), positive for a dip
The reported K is 0.2 angstrom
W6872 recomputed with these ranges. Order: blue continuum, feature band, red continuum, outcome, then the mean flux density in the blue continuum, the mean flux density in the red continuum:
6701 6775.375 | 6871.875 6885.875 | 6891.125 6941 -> 0.6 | 8.76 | 8.64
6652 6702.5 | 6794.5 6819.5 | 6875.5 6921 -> 0.5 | 9.17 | 8.41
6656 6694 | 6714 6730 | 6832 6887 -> 0.5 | 9.2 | 8.17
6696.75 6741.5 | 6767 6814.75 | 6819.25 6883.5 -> -0.8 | 8.78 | 8.24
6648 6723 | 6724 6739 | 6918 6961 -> 0.4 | 9.05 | 9.07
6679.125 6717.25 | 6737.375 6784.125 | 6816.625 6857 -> -0.5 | 8.95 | 8.29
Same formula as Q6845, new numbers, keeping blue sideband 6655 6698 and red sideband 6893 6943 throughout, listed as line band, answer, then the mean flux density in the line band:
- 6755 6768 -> 0.0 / 8.98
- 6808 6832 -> 1.2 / 8.44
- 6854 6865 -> 1.1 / 7.92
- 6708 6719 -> 0.8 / 8.48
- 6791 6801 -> 0.3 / 8.69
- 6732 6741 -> 0.4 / 8.65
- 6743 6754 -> 0.6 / 8.56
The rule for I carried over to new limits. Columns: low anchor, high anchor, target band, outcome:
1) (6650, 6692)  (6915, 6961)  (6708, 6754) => 2.6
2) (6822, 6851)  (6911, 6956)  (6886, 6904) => 1.0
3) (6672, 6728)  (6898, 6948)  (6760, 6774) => 0.0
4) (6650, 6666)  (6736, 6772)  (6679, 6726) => 1.0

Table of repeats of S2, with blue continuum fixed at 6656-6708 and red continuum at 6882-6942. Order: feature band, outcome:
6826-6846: 0.05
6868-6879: 0.03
